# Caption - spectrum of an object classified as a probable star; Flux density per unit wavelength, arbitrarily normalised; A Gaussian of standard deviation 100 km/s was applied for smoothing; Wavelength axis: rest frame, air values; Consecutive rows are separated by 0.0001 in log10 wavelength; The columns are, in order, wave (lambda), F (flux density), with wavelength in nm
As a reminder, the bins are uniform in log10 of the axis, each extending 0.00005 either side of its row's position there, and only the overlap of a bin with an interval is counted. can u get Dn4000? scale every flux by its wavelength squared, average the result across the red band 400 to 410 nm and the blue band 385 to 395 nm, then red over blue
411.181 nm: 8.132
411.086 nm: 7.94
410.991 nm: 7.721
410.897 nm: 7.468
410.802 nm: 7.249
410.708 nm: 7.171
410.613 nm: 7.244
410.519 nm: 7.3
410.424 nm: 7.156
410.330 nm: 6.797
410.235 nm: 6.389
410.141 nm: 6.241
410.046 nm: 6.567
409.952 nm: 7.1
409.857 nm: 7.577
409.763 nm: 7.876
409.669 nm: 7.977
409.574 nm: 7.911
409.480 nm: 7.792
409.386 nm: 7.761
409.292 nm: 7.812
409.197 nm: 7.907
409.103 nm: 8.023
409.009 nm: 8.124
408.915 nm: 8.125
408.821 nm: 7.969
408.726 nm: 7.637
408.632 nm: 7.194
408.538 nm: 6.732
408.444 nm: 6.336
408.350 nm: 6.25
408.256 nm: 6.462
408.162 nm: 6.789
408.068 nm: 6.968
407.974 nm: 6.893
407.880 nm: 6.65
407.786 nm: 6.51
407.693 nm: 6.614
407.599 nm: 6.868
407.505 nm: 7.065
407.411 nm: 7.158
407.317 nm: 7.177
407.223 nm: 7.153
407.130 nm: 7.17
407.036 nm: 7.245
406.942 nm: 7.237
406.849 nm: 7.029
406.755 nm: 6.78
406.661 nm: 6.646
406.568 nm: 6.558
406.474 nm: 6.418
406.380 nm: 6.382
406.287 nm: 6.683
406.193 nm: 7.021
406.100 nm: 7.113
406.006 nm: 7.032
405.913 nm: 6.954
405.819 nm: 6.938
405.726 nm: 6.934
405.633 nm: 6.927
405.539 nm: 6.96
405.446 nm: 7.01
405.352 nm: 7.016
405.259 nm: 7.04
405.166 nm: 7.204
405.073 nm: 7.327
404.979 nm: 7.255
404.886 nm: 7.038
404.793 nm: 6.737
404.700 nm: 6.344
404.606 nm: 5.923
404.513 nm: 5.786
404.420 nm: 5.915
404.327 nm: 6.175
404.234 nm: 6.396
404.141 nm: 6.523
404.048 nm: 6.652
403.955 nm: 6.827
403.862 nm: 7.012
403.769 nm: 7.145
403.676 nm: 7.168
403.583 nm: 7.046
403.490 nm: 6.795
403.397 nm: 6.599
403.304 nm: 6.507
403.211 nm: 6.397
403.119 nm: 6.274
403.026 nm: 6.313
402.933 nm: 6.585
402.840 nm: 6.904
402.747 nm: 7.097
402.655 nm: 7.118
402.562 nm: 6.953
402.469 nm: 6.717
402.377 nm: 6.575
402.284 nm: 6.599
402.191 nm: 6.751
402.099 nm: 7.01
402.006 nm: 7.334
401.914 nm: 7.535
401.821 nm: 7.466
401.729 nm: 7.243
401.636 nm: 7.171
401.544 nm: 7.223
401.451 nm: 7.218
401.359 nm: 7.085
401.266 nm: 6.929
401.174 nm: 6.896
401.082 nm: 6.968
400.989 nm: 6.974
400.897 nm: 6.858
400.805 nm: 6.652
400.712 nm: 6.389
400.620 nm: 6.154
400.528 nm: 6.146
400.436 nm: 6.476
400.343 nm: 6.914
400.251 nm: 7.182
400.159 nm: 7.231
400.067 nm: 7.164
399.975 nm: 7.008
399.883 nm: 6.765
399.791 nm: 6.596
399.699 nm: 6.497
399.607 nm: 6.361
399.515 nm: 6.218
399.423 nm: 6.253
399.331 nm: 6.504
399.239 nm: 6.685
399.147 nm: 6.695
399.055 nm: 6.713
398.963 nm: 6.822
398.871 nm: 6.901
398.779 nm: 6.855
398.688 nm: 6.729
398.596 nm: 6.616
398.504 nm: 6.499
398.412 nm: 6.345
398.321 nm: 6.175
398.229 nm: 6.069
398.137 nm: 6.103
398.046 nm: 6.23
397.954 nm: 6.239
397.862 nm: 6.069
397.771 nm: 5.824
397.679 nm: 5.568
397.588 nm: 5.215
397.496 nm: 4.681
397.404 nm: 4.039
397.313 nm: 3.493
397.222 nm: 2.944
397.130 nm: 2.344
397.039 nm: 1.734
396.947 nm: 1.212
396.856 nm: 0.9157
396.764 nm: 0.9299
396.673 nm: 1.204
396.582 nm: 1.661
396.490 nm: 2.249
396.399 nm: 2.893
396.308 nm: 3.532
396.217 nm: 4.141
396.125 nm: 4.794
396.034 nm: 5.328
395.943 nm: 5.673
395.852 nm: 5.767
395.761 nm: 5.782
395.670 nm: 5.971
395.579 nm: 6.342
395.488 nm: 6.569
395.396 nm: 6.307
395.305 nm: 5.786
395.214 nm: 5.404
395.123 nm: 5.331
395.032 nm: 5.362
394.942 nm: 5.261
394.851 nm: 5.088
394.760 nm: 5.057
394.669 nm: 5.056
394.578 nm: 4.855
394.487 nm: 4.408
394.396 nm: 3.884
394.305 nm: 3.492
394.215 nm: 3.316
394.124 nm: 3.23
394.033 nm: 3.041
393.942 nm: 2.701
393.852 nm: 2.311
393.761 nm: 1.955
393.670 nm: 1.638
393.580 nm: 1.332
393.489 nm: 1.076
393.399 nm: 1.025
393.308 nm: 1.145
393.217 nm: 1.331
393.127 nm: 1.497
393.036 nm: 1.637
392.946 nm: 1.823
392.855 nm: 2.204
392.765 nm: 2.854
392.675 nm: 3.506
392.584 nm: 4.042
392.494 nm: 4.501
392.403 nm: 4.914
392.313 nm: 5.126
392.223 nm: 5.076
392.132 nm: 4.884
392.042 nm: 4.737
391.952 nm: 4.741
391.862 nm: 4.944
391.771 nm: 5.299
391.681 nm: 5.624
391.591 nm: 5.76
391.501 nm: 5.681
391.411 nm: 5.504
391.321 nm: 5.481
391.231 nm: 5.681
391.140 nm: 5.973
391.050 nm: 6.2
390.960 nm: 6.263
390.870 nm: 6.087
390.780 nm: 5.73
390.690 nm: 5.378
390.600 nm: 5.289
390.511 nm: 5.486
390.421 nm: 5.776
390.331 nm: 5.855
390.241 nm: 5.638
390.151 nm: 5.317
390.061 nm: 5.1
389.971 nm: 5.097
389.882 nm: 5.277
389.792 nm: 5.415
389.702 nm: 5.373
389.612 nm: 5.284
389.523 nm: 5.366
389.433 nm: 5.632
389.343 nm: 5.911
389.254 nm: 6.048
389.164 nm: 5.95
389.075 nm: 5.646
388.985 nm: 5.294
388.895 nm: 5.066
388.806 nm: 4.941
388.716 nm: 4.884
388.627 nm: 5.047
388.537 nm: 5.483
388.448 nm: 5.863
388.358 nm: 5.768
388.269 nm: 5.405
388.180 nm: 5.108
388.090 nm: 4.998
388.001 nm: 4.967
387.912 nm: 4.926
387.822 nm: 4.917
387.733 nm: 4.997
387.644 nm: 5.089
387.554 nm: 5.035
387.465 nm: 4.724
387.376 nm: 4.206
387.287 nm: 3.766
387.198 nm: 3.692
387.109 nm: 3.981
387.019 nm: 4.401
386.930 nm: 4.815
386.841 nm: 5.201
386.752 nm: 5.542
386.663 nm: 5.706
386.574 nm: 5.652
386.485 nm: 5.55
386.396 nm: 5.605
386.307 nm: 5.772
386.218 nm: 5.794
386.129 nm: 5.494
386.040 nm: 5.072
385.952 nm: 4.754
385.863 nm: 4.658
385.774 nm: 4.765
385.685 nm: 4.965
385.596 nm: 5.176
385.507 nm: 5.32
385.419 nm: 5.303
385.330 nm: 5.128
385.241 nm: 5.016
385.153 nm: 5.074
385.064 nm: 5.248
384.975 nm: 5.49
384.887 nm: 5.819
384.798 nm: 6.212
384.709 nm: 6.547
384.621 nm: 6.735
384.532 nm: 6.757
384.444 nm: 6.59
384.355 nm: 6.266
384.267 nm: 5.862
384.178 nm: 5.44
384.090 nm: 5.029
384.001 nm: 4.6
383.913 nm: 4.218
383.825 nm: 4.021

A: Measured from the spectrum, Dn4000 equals 1.61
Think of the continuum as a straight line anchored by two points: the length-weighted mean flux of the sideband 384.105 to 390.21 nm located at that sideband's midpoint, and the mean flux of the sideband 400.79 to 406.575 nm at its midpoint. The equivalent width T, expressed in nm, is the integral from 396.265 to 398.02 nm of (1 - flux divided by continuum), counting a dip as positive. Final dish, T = 0.82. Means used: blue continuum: 5.31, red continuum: 6.83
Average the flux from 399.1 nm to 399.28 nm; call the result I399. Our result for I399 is 6.68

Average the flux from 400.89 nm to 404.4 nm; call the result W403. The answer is 6.86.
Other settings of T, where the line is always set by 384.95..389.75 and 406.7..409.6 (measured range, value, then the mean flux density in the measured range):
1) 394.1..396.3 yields 0.32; 5.08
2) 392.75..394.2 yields 0.96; 1.93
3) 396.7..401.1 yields 0.41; 5.73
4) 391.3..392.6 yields 0.12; 5.11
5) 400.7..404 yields -0.14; 6.9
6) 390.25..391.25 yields -0.05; 5.79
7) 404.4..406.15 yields 0.02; 6.83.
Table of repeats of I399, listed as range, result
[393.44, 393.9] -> 1.67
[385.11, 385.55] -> 5.18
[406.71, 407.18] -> 7.1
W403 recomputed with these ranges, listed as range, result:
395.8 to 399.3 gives 4.75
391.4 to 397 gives 3.84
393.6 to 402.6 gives 5.44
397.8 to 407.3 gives 6.76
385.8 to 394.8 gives 4.63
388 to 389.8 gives 5.41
